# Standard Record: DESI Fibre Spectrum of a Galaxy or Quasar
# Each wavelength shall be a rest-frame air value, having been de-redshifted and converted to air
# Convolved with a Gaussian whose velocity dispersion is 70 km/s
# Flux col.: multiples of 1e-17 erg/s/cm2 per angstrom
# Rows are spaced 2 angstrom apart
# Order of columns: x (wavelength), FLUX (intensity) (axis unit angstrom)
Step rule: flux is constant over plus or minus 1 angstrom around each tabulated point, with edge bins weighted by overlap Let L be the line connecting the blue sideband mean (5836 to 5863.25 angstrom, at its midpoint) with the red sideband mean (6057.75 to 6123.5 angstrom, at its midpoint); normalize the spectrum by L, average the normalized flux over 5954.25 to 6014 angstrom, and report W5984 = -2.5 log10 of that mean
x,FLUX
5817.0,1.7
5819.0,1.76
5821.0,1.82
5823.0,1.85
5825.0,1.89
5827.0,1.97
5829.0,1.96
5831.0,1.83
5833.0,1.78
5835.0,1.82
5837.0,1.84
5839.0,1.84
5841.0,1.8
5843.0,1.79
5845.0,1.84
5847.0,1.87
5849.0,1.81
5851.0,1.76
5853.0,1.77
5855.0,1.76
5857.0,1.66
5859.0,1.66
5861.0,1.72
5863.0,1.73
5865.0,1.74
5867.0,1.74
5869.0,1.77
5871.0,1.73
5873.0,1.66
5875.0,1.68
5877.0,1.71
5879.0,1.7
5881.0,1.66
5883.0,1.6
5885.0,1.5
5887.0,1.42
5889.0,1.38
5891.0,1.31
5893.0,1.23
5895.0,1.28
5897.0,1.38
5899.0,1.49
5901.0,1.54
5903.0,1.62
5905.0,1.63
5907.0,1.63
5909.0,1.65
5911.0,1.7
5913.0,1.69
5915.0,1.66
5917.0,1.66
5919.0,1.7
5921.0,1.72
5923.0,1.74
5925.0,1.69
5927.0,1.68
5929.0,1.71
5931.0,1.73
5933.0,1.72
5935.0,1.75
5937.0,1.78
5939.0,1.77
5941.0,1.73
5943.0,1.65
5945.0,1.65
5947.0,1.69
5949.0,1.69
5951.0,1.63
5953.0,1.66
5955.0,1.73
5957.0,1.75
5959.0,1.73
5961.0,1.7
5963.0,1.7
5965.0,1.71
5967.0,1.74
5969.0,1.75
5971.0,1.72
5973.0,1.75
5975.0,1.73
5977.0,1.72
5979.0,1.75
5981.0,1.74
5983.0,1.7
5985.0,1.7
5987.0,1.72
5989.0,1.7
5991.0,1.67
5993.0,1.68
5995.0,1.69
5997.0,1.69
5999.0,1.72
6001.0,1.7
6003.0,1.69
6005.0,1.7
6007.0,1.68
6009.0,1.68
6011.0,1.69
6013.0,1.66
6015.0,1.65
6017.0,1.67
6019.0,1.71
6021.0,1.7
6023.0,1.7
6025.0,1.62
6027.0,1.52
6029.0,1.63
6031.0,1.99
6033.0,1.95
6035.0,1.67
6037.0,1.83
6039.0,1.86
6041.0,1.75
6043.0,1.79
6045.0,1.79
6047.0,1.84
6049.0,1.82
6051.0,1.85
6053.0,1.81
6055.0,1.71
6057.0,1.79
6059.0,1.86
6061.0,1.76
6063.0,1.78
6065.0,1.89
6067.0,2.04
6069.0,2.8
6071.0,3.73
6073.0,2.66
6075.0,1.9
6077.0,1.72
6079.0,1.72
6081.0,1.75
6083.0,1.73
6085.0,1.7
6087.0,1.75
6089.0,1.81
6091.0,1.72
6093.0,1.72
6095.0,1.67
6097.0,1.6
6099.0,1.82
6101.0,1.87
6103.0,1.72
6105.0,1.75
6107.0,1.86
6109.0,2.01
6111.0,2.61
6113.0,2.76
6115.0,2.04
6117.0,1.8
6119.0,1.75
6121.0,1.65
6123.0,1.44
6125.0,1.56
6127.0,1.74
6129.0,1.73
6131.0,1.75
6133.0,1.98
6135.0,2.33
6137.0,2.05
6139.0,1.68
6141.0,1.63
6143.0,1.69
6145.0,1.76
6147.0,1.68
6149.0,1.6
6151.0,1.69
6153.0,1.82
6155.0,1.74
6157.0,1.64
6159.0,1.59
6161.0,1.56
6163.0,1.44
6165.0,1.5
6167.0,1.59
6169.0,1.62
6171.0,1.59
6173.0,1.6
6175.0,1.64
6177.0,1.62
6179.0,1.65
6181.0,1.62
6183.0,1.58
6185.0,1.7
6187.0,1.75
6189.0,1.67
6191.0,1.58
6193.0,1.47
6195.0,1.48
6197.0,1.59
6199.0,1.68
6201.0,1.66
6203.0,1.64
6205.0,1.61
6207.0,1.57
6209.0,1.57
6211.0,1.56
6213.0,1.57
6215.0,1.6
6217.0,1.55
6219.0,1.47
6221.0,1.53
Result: 0.10 mag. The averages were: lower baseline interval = 1.78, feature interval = 1.71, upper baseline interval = 1.95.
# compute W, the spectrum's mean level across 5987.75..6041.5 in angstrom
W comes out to 1.71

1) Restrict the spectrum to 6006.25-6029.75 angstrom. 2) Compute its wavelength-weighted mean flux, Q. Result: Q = 1.66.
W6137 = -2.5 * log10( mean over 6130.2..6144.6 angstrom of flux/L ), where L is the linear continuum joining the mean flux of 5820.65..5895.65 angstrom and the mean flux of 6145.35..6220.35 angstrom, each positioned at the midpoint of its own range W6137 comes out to -0.15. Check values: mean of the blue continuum 1.71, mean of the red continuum 1.61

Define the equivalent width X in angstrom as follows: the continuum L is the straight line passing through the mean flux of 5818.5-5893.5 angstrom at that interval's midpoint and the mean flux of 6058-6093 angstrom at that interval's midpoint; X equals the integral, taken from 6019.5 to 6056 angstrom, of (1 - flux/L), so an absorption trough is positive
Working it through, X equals 3.6 angstrom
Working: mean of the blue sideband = 1.72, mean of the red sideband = 2.01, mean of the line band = 1.77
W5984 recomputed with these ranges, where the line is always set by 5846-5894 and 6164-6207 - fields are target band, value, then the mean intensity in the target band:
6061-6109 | -0.19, 1.94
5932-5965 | -0.04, 1.71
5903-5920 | -0.01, 1.66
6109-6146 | -0.17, 1.89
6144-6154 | -0.06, 1.71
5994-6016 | -0.04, 1.69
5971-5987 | -0.06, 1.73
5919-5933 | -0.04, 1.71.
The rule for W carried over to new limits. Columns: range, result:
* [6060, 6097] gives 1.98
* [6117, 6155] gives 1.75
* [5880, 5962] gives 1.63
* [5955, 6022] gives 1.71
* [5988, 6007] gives 1.69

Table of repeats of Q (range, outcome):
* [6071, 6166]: 1.82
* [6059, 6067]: 1.84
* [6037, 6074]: 2.02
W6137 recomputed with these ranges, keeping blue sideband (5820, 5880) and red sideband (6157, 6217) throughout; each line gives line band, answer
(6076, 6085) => -0.05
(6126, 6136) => -0.17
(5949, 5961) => 0.02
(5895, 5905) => 0.17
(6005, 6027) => 0.01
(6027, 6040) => -0.07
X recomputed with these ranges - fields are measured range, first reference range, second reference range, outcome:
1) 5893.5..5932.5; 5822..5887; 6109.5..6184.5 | 3.0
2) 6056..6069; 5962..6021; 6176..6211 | -2.0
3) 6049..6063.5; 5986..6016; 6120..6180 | -0.9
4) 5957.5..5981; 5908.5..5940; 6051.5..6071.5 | 1.3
